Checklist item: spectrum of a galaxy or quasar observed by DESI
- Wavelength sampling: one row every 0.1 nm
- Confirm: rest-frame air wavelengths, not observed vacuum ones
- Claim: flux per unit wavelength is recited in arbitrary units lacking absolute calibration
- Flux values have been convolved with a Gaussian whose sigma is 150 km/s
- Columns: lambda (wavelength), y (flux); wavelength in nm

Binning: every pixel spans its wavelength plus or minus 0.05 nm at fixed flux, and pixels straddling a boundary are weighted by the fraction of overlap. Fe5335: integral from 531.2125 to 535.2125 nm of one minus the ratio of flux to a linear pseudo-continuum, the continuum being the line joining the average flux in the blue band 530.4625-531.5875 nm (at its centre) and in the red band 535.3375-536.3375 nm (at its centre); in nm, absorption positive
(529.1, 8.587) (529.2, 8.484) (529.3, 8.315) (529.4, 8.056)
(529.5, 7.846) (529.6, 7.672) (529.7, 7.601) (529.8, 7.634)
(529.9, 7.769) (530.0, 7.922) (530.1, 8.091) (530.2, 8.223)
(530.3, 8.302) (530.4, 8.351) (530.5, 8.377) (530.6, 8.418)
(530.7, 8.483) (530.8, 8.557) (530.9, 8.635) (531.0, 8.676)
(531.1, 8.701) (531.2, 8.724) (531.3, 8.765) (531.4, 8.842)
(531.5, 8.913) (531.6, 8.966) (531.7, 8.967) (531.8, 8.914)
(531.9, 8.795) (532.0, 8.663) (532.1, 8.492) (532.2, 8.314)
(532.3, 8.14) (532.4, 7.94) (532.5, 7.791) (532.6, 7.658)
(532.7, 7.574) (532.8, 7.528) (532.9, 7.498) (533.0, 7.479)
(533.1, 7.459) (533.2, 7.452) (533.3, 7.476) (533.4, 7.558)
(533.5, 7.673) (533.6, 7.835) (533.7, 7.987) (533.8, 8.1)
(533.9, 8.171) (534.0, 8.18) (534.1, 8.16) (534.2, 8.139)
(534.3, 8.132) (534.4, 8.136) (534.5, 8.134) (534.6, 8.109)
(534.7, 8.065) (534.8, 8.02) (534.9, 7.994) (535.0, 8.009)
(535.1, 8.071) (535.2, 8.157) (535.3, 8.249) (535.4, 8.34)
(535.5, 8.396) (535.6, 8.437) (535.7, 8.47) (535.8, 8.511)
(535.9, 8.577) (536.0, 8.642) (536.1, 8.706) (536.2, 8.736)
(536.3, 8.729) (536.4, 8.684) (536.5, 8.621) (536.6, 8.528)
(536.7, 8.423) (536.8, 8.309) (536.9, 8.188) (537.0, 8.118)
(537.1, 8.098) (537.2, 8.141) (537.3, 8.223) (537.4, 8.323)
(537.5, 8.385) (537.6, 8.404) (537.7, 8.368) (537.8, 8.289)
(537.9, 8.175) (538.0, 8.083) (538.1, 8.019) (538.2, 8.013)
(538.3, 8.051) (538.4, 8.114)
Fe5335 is 0.231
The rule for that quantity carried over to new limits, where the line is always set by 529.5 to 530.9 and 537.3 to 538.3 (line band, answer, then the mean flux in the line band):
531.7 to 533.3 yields 0.030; 7.99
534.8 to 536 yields -0.016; 8.3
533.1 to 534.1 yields 0.042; 7.82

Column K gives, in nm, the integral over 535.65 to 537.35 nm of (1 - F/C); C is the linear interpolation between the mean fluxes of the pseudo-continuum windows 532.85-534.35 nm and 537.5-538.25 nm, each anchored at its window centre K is -0.078 nm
